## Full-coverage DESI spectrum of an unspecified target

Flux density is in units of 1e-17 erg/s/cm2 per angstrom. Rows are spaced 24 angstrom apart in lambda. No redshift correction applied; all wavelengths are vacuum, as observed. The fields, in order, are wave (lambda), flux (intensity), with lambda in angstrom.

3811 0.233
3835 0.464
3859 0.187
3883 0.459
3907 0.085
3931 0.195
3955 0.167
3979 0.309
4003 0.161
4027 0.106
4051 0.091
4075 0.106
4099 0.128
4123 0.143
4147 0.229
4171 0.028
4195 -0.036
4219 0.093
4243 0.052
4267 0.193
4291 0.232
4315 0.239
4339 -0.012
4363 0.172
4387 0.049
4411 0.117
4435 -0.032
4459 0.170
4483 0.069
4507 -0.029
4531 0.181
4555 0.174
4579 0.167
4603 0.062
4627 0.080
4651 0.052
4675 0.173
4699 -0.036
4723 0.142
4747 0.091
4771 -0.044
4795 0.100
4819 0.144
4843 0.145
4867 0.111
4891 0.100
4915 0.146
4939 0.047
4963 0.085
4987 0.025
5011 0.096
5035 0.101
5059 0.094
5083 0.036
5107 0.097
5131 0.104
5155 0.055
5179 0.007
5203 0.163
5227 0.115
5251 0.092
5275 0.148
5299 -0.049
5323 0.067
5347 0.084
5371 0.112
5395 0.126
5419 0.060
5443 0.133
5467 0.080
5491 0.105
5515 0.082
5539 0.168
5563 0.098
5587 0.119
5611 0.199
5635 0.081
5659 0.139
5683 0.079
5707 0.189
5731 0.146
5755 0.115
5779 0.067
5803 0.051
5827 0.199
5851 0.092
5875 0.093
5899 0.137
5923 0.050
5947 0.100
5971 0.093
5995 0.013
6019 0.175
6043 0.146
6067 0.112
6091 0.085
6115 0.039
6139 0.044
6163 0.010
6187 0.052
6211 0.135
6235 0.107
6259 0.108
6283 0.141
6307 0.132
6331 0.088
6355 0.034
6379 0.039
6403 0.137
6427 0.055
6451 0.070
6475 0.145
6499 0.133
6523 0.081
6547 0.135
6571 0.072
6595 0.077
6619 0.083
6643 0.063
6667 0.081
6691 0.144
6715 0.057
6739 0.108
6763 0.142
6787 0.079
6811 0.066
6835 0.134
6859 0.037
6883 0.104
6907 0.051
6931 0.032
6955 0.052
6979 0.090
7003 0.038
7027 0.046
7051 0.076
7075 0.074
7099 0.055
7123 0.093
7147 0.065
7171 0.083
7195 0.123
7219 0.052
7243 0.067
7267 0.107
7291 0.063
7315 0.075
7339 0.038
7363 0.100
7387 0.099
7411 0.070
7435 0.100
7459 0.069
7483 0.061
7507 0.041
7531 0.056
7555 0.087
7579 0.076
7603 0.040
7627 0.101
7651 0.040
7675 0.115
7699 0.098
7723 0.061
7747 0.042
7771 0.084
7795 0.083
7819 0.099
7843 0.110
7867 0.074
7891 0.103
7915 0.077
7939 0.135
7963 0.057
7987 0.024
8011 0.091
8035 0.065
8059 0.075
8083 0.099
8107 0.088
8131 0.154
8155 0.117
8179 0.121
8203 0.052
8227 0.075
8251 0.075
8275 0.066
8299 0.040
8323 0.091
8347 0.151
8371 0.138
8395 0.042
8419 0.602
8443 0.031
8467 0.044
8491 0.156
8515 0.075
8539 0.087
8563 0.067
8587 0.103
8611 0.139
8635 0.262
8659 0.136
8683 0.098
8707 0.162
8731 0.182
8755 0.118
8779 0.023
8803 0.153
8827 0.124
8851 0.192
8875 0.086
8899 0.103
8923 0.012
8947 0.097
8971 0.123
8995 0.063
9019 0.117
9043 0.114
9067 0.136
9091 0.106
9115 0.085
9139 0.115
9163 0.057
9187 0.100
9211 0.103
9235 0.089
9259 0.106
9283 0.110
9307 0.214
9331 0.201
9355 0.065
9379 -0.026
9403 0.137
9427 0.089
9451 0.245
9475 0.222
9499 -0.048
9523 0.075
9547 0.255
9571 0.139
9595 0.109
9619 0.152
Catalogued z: 1.258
